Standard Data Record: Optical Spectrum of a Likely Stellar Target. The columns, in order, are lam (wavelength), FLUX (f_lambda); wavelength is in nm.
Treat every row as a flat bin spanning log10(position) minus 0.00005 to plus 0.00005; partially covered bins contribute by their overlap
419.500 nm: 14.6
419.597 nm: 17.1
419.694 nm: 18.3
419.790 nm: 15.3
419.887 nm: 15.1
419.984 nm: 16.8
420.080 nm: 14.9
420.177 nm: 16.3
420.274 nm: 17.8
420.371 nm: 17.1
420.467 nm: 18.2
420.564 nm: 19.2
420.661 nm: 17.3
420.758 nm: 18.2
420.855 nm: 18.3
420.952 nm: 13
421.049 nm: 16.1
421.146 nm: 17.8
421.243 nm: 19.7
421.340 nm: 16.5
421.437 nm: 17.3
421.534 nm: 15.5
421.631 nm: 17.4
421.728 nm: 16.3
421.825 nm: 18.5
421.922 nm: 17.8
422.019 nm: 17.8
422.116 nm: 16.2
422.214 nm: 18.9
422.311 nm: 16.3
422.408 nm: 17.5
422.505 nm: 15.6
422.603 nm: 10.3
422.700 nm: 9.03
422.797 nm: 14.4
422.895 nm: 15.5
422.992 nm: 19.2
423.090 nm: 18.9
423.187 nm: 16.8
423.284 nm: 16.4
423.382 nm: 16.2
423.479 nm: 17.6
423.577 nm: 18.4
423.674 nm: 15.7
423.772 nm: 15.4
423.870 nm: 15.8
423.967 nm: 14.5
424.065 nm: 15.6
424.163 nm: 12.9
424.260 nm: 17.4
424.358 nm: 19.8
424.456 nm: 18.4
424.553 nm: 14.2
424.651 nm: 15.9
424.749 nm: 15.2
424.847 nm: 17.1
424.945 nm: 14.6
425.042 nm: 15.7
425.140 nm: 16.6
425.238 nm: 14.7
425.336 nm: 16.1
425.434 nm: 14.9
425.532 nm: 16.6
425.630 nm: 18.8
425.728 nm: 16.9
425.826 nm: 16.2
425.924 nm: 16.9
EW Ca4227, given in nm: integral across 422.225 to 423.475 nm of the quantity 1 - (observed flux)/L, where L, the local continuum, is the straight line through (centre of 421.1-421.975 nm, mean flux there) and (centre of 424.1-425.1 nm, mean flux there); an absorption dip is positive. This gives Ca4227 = 0.087 nm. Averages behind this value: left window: 17.4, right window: 16.1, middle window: 15.7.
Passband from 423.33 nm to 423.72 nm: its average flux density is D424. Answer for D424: 17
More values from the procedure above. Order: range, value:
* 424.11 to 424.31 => 15.2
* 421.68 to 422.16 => 17.4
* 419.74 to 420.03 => 15.7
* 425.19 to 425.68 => 16.2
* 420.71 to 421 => 16.5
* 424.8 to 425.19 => 16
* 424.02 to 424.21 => 14.2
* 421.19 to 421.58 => 17.3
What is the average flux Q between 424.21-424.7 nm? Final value 17.1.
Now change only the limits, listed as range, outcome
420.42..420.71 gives 18.2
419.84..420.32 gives 16.2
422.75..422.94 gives 14.9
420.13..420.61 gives 17.7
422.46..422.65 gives 12.9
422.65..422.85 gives 11.8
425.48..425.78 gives 17.4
